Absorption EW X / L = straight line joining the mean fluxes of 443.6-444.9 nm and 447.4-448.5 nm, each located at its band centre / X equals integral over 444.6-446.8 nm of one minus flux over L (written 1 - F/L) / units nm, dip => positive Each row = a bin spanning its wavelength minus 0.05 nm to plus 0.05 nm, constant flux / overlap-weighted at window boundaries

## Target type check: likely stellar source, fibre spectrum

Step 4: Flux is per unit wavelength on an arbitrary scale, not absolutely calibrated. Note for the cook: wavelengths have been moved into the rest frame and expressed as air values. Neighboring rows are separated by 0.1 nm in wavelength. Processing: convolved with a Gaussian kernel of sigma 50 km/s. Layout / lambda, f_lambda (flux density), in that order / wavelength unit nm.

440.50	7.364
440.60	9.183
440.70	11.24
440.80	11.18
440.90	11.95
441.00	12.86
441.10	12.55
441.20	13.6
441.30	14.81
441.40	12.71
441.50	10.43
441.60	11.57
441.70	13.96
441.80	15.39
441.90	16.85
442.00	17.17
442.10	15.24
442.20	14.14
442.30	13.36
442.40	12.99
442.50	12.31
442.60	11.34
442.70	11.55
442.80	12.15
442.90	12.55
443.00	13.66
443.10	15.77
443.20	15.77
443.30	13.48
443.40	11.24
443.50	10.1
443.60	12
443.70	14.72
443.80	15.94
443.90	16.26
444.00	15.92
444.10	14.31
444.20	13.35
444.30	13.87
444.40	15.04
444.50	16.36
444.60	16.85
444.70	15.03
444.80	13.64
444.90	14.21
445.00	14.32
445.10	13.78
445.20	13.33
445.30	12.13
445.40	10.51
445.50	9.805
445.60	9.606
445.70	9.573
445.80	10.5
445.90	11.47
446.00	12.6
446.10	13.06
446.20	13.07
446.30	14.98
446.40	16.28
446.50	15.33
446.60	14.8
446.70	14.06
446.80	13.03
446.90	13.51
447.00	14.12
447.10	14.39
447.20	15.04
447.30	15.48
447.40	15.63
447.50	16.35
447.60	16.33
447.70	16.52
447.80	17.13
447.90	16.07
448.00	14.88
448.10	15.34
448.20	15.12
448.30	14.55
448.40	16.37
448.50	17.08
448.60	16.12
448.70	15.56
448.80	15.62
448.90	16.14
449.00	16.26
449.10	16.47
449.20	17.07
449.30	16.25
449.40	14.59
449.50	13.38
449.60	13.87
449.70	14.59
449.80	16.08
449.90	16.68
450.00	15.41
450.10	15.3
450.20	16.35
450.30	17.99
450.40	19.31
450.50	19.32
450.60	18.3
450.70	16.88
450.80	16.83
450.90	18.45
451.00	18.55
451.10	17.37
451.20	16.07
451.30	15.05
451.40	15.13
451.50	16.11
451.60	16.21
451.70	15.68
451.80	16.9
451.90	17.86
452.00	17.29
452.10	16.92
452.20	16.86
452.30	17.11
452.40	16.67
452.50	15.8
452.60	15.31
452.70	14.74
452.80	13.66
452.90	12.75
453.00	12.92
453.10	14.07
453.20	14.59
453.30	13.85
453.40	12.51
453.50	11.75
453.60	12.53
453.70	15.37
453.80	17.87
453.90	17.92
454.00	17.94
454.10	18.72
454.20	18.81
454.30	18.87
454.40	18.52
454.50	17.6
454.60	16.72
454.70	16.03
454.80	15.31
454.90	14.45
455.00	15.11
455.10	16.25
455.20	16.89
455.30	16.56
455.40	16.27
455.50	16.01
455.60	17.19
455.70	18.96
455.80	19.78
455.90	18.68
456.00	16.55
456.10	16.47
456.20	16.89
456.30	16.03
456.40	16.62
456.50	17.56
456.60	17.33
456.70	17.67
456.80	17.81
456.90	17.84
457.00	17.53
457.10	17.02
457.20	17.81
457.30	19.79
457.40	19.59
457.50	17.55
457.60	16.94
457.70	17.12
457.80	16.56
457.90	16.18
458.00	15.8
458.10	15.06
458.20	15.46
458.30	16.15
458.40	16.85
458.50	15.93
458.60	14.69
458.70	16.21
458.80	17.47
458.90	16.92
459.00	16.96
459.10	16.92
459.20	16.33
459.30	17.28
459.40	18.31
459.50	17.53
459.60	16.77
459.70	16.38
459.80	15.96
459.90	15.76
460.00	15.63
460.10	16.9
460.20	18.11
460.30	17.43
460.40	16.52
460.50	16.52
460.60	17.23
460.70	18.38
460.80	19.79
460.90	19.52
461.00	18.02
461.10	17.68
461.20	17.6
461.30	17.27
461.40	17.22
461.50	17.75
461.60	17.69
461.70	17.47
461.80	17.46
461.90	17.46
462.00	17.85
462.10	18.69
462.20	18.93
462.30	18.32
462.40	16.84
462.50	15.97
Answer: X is 0.33 nm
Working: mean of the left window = 15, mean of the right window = 15.9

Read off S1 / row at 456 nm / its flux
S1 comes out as 16.55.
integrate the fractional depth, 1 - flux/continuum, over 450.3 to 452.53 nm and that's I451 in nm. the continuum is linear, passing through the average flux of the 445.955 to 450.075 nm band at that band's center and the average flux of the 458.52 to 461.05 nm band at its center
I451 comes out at -0.18 nm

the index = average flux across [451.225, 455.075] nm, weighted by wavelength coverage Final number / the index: 15.8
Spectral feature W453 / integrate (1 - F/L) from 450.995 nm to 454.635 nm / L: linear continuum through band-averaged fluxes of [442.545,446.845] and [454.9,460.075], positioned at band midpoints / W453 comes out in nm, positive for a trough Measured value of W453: -0.08 nm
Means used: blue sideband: 13.4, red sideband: 16.9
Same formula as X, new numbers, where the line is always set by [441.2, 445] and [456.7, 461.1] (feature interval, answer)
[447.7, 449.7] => -0.08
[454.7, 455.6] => 0.02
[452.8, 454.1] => 0.11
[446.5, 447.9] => -0.04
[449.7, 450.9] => -0.13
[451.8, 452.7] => -0.05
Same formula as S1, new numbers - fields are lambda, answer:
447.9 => 16.07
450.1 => 15.3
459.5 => 17.53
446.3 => 14.98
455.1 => 16.25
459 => 16.96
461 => 18.02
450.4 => 19.31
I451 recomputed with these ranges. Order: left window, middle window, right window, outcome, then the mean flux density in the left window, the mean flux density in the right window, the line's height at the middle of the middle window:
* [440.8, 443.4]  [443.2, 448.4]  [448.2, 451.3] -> 0.28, 13.4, 16.4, 14.9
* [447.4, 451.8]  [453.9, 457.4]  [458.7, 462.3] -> -0.09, 16.2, 17.4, 16.9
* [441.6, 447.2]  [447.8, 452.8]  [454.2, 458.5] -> -0.31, 13.6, 17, 15.3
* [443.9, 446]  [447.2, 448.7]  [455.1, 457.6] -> -0.16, 13.2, 17.5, 14.4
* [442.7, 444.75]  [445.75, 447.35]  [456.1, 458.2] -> 0.10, 14.2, 17.2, 14.8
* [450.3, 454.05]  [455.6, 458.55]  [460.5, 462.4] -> -0.03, 16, 17.9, 17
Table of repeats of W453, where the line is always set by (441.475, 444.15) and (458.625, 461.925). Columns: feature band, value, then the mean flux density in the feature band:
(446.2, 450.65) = -0.251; 15.7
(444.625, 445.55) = 0.073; 13.1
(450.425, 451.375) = -0.126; 17.4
